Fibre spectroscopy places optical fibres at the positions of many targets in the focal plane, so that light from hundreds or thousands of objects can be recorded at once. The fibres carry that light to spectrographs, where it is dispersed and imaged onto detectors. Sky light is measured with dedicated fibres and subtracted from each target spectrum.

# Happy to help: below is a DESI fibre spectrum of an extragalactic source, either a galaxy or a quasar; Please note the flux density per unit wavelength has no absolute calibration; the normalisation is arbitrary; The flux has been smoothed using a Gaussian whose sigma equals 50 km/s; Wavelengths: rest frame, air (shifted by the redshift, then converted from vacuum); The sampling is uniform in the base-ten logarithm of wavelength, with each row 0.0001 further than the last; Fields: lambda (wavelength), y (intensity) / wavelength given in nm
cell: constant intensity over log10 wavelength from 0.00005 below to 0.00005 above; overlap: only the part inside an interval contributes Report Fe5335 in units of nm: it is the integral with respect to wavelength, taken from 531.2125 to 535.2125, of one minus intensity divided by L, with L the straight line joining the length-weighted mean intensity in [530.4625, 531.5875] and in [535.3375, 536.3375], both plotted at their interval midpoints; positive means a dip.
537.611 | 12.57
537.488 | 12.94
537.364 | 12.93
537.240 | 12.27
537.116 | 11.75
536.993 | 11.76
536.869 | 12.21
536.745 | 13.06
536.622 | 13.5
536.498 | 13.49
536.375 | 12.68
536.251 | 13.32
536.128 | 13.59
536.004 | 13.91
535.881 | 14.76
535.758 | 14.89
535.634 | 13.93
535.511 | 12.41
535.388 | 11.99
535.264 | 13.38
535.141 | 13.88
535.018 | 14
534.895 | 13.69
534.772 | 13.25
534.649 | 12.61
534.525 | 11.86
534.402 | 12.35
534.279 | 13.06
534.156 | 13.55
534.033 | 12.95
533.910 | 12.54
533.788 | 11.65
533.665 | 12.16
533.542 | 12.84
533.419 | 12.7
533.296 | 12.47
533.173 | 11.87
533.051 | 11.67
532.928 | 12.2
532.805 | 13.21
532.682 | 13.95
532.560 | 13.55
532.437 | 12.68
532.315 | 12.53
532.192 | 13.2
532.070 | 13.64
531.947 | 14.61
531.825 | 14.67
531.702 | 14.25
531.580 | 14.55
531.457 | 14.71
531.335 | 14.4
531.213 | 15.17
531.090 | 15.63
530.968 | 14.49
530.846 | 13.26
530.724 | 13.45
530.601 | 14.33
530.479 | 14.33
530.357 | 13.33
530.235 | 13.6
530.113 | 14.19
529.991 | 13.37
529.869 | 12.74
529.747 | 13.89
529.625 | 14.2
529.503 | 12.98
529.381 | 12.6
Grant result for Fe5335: 0.24 nm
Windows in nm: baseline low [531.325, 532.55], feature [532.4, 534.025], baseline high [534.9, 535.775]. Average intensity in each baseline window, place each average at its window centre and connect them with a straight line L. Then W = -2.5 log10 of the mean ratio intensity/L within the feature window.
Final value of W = 0.09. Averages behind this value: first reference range 13.9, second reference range 13.4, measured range 12.6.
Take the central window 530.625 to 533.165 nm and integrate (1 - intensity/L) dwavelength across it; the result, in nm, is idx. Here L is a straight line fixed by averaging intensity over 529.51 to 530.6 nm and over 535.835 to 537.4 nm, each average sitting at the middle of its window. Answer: -0.05 nm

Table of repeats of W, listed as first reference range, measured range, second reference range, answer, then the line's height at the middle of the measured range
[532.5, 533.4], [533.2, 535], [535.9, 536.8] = 0.02 mag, 13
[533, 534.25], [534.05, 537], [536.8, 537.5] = -0.07 mag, 12.4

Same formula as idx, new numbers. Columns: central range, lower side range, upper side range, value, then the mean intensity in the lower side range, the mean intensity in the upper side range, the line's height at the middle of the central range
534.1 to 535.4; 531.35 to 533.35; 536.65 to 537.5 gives -0.02 nm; 13.4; 12.4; 12.9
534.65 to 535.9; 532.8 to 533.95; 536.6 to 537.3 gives -0.12 nm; 12.3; 12.4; 12.3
